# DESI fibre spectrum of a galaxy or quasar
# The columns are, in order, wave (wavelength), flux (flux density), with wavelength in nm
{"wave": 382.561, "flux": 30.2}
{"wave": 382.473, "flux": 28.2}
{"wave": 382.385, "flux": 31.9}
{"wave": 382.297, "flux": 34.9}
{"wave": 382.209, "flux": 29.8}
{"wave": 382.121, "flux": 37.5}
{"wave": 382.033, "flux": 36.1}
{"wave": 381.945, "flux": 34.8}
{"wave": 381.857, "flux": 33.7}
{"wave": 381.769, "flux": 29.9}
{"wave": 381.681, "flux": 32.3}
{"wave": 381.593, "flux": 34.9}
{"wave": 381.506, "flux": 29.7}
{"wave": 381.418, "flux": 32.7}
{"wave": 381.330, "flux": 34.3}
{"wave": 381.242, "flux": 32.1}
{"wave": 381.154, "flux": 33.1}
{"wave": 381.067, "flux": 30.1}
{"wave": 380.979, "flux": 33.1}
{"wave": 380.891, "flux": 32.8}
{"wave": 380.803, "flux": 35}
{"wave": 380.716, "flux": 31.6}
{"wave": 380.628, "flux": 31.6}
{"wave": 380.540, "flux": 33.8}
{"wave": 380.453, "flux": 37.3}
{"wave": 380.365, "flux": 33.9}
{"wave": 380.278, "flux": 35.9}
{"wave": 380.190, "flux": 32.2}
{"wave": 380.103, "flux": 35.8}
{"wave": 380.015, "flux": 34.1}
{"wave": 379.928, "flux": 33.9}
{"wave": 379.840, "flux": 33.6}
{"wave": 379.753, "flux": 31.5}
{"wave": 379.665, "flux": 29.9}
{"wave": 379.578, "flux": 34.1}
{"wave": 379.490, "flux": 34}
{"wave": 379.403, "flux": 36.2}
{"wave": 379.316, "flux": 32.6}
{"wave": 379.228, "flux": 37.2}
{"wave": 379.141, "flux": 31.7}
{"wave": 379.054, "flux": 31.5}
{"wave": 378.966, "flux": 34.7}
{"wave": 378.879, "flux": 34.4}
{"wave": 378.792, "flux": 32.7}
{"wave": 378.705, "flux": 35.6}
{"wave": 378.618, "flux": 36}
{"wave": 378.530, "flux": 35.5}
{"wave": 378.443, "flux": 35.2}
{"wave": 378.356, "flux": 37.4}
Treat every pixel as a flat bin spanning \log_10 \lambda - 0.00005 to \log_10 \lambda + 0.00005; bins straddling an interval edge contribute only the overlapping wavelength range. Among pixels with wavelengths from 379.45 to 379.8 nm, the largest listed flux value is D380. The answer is 34.1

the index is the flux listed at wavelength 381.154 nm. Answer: 33.1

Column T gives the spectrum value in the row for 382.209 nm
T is 29.8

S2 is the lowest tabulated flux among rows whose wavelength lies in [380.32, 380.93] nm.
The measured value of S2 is 31.6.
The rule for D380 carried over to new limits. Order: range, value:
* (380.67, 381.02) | 35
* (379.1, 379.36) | 37.2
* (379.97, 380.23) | 35.8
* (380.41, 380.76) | 37.3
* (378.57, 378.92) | 36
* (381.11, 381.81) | 34.9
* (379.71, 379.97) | 33.9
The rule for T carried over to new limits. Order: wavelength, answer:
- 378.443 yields 35.2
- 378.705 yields 35.6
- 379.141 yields 31.7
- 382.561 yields 30.2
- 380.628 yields 31.6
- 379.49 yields 34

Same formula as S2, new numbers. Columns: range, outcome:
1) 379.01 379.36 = 31.5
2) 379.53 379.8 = 29.9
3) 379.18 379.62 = 32.6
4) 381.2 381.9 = 29.7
